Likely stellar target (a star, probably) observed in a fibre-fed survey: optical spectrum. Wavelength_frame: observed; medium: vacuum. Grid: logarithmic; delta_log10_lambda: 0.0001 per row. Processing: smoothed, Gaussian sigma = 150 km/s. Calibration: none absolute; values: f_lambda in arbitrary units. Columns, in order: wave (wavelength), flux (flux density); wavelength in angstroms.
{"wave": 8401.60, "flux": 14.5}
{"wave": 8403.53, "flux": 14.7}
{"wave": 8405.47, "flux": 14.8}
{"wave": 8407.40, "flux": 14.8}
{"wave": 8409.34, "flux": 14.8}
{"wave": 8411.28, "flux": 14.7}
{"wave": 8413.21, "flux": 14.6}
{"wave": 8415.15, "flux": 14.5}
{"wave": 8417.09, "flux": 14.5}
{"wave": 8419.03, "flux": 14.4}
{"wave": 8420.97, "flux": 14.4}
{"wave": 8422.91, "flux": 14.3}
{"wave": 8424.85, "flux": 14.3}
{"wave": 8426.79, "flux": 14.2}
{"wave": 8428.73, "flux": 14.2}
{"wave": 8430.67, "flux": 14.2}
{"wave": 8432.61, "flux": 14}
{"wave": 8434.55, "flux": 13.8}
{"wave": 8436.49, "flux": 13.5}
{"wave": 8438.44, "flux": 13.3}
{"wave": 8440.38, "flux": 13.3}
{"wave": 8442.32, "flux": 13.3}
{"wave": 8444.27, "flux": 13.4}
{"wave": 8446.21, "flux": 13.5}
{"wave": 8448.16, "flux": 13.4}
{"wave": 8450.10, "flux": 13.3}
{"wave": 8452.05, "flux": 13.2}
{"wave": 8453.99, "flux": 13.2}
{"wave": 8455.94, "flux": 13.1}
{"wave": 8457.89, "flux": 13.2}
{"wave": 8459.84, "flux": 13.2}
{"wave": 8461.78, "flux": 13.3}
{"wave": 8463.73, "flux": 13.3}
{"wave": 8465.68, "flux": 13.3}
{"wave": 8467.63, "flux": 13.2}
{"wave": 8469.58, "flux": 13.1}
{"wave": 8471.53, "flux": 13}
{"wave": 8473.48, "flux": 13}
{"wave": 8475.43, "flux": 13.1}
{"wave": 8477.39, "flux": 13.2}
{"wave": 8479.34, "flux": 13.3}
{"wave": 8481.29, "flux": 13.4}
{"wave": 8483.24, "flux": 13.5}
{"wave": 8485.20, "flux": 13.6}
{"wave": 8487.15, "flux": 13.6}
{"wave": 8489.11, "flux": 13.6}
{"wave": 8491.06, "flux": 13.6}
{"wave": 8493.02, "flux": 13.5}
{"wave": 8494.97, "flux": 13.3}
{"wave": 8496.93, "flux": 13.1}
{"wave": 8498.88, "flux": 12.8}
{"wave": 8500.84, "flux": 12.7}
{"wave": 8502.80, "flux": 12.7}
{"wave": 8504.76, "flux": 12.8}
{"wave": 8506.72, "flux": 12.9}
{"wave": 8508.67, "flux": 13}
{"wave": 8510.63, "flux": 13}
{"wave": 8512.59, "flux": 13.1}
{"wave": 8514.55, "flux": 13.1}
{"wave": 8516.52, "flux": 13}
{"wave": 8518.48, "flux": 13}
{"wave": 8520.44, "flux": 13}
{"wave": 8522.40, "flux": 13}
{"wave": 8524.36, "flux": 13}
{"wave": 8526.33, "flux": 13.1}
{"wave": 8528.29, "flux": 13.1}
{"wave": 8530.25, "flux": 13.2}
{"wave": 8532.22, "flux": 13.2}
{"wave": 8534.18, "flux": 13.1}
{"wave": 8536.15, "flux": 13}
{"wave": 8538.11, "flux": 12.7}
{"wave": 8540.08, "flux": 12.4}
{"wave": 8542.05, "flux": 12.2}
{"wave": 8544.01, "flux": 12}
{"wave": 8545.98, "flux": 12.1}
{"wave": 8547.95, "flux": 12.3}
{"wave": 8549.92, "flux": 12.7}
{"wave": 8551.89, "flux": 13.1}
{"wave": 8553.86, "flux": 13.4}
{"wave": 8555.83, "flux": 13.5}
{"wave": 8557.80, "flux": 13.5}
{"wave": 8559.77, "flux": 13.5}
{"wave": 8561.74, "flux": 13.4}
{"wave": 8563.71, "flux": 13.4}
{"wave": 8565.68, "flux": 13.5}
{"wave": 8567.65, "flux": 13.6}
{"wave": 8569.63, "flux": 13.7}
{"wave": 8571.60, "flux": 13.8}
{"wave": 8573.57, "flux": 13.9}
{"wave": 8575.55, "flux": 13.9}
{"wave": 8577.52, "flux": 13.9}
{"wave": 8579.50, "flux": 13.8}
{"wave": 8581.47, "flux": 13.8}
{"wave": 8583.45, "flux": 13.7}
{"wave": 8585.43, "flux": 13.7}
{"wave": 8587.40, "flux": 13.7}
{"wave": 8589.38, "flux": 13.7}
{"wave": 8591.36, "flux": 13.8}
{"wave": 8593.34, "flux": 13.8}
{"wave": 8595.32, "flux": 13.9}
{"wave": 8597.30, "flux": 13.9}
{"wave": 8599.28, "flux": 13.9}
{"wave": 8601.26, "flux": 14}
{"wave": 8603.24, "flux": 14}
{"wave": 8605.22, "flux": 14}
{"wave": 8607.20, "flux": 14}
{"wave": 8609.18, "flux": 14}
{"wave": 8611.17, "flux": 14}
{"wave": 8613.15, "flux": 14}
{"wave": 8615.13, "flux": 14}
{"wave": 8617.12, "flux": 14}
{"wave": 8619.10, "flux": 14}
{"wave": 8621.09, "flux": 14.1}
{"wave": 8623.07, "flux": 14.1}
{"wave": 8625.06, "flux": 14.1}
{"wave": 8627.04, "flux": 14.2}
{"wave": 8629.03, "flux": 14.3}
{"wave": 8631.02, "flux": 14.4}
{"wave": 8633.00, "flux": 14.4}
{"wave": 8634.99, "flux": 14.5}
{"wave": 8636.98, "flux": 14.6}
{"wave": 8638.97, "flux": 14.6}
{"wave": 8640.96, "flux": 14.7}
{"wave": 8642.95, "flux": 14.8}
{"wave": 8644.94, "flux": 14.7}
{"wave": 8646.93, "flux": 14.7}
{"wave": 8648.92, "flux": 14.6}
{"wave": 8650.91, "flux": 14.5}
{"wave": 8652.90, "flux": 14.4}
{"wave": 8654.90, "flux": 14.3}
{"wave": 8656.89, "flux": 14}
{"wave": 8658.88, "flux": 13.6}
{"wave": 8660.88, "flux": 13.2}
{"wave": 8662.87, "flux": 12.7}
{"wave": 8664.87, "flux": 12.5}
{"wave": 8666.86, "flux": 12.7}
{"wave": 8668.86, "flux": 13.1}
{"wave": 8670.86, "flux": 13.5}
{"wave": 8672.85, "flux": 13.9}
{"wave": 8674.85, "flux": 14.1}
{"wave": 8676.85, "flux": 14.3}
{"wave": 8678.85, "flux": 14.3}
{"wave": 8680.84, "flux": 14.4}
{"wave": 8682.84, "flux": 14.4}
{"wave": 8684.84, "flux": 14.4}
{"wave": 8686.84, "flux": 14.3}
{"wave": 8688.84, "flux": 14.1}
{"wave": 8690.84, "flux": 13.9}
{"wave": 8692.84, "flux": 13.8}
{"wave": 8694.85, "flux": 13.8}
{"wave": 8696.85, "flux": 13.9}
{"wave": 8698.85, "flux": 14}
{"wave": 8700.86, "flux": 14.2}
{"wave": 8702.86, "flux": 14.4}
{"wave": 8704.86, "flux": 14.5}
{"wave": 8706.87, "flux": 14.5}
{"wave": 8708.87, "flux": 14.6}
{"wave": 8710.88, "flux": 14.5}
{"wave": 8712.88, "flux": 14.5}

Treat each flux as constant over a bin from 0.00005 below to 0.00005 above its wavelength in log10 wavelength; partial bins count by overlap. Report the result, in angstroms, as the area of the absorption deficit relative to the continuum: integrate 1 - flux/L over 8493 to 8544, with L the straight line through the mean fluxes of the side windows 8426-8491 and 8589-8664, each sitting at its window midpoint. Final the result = 2.74 angstroms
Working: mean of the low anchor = 13.4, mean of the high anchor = 14.1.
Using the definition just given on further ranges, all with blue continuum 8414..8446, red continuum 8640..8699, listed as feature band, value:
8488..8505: 1.0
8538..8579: 2.3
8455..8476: 1.2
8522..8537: 0.9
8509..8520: 0.7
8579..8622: 0.2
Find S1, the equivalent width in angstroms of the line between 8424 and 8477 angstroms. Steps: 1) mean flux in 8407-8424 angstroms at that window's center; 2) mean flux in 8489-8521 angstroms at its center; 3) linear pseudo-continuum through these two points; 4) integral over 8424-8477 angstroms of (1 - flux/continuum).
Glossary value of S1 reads 2.0 angstroms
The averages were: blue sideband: 14.5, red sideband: 13.1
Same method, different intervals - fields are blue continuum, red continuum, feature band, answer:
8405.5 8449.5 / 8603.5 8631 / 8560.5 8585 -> 0.65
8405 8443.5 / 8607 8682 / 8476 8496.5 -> 1.02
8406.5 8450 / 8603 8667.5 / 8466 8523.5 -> 3.74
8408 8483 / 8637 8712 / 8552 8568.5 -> 0.50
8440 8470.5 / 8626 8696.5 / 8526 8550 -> 1.60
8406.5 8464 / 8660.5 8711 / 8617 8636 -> -0.43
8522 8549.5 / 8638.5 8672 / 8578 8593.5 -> -0.62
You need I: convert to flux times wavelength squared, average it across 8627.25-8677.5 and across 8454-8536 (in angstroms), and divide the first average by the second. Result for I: 1.1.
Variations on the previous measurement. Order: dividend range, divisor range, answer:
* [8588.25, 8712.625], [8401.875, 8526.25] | 1.09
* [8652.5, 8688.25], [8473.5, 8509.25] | 1.09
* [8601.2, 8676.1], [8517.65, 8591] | 1.08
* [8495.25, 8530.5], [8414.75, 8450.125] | 0.95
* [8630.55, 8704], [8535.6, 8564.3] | 1.12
